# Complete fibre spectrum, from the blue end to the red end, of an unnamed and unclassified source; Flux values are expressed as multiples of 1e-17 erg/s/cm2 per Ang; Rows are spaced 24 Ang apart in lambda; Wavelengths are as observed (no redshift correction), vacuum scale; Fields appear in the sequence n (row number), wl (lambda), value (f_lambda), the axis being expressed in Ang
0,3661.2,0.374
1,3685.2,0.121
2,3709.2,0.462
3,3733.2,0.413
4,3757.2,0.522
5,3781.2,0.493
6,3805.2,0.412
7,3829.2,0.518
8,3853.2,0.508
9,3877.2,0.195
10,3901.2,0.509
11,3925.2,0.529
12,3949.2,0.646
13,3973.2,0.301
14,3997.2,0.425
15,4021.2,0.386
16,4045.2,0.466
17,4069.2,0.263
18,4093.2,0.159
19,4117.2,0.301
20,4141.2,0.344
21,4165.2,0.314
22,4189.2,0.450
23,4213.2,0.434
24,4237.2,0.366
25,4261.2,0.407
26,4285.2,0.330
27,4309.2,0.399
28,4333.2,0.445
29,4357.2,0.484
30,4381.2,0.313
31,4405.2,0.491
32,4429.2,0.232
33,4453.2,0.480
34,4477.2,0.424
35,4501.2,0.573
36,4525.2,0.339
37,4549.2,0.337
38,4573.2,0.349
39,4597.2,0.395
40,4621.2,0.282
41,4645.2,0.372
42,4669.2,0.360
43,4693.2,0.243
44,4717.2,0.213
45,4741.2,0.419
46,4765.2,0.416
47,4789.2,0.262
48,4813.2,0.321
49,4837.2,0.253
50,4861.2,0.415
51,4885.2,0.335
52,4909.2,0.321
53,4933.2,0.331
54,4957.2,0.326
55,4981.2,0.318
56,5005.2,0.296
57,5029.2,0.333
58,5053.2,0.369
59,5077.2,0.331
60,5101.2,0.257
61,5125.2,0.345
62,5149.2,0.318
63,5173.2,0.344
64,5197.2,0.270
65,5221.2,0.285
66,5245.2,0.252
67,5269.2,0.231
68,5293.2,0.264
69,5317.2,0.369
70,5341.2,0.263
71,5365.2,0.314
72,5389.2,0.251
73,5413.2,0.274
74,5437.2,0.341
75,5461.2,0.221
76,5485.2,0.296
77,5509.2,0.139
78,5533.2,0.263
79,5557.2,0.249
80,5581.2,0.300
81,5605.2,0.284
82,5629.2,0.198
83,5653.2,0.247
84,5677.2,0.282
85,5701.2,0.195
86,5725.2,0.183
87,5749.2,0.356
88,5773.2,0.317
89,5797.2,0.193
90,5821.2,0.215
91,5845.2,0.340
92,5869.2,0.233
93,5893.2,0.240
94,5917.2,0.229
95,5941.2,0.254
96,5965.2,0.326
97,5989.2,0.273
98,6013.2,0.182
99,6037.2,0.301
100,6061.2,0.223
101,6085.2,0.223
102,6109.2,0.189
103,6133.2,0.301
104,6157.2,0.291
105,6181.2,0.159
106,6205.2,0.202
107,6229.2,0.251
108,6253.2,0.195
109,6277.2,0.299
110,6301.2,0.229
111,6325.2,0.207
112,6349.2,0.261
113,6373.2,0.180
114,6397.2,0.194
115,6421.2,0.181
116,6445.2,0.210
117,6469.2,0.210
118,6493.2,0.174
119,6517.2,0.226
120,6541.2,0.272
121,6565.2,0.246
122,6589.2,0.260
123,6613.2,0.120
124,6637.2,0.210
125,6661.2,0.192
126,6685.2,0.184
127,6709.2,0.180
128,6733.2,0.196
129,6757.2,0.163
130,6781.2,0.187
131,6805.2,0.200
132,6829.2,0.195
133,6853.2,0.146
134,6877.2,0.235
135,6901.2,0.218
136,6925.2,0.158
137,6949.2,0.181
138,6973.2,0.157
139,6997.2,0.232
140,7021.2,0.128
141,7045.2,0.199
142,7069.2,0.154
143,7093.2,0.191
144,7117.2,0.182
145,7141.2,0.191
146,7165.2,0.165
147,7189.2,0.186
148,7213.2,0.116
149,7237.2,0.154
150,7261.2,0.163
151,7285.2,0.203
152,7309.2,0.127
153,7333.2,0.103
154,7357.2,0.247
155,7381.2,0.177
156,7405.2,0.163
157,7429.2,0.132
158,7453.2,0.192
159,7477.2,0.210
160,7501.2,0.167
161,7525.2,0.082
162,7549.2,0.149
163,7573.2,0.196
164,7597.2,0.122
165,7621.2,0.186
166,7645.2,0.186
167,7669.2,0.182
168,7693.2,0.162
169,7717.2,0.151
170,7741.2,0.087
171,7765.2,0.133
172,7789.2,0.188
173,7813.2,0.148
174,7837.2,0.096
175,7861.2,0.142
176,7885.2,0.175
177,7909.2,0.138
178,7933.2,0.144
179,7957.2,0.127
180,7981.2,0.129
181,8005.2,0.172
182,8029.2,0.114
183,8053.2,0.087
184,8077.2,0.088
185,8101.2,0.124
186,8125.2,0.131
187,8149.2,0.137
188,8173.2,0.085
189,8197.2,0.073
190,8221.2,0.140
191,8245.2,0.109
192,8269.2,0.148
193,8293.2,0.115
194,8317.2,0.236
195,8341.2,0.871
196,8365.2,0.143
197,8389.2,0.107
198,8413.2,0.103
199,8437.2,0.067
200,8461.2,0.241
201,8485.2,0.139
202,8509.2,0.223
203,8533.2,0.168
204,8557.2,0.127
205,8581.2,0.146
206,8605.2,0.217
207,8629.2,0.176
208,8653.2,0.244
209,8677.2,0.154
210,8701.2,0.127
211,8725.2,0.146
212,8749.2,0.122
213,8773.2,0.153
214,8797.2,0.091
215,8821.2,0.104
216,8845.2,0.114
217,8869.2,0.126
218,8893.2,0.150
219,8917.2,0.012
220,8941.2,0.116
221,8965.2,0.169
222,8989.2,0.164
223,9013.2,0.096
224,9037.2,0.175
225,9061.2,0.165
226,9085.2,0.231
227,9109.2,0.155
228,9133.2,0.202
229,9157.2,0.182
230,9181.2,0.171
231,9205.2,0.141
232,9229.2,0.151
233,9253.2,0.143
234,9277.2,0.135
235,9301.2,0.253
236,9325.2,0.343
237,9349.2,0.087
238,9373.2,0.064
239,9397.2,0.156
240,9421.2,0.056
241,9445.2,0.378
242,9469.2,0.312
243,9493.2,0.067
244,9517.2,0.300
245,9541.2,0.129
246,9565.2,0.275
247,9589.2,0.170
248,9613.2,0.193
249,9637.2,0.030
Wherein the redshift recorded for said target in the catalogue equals 1.235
